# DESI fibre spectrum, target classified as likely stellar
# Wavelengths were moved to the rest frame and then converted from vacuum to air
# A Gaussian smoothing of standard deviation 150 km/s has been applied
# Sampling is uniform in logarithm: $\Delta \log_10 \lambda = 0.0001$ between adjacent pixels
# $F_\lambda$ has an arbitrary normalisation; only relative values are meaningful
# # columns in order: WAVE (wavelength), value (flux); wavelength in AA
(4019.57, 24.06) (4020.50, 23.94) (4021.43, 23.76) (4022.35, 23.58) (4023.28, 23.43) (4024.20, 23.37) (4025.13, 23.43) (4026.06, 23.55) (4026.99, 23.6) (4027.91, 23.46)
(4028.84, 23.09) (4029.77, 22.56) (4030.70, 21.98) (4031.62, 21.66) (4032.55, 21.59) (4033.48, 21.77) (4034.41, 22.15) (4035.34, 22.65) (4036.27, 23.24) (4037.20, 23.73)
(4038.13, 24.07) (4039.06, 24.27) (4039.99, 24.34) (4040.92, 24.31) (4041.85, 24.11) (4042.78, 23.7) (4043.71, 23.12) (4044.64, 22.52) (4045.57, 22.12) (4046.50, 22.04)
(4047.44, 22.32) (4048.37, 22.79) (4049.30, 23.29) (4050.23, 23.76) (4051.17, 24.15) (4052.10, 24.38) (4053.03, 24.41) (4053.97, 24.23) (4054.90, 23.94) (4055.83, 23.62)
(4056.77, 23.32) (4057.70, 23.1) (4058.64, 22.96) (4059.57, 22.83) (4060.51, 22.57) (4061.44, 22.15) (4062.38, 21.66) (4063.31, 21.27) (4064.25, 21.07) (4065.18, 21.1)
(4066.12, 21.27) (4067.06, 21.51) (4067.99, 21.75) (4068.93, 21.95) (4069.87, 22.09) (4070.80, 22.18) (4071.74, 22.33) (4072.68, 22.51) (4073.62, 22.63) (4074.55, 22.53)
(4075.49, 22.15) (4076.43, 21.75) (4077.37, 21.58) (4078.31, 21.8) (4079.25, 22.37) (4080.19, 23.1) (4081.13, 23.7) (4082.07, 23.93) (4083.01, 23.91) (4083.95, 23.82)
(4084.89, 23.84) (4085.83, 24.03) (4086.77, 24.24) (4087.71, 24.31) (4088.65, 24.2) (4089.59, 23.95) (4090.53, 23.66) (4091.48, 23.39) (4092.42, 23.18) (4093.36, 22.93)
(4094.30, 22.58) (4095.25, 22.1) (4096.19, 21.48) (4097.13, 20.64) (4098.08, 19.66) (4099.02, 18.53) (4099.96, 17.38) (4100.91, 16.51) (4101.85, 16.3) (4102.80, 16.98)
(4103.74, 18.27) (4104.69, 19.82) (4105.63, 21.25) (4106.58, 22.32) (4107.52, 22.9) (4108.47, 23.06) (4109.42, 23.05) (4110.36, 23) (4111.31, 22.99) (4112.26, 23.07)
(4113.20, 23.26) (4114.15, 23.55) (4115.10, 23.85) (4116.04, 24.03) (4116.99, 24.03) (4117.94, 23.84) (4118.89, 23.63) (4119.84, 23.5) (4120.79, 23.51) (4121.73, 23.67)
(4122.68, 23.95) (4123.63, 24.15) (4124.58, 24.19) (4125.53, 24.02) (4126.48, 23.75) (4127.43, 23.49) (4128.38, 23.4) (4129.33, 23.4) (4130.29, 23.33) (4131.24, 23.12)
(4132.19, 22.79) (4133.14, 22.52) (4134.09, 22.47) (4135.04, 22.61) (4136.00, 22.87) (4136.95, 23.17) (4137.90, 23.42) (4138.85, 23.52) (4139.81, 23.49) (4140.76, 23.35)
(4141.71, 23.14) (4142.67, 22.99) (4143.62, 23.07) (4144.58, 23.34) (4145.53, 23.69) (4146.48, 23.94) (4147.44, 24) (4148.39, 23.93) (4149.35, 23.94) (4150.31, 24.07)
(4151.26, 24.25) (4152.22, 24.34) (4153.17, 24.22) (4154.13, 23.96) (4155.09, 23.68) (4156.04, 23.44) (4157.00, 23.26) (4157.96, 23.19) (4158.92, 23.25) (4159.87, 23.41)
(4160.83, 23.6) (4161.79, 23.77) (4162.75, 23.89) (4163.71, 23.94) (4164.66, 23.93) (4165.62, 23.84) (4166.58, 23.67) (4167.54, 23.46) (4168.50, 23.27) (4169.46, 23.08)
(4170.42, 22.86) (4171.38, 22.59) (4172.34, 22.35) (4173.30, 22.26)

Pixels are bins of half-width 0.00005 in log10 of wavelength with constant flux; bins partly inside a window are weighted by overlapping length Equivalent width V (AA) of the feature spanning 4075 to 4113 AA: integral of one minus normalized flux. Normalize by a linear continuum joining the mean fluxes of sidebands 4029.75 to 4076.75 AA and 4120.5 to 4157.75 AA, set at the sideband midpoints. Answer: 1.9 AA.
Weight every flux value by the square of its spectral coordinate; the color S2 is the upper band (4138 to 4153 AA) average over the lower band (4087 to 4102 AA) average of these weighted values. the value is 1.1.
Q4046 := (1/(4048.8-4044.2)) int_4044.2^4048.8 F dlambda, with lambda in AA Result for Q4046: 22.3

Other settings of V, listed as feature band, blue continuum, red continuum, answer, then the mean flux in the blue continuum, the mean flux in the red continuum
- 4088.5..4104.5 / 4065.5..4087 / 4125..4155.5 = 1.6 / 22.6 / 23.5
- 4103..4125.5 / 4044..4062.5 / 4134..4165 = 0.4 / 23.1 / 23.6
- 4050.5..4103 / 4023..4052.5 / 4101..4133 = 1.4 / 23.1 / 22.6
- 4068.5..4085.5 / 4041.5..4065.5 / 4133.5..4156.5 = 0.3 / 23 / 23.5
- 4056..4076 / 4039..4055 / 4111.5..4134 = 1.2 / 23.5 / 23.5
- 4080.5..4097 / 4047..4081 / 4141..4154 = -0.4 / 22.6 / 23.8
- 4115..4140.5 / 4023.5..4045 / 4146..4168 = 0.2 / 23.2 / 23.8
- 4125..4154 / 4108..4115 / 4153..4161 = -0.1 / 23.2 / 23.5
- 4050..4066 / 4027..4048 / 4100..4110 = -0.6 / 23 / 20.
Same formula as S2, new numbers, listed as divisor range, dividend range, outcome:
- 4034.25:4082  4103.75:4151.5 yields 1.06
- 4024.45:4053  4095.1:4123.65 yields 0.97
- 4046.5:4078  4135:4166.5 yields 1.09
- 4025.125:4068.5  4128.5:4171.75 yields 1.08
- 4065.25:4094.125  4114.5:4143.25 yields 1.05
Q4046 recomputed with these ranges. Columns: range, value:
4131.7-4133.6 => 22.7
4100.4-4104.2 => 17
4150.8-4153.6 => 24.3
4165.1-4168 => 23.6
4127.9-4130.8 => 23.3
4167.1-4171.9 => 23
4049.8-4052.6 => 24.1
